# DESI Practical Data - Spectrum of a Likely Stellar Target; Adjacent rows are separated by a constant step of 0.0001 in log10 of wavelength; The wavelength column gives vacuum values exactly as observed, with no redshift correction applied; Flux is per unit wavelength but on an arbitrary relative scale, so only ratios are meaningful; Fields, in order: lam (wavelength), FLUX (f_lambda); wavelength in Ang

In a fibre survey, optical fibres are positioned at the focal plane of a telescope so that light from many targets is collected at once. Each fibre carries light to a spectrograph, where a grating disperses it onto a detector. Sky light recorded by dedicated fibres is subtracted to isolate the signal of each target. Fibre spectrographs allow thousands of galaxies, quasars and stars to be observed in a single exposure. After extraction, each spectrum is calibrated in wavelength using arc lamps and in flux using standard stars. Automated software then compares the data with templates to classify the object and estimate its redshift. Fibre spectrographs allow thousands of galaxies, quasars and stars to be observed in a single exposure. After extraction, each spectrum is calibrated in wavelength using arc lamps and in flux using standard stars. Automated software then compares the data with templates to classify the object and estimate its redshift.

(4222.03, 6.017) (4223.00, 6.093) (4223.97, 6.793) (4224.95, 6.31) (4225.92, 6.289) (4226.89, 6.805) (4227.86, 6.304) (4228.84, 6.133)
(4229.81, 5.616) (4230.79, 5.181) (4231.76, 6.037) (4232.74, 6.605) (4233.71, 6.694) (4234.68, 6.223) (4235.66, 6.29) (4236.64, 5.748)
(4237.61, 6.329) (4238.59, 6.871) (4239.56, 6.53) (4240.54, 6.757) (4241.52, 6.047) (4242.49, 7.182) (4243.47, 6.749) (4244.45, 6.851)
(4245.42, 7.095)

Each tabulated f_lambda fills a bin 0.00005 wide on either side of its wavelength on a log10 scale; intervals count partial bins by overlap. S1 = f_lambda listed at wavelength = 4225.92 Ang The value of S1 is 6.289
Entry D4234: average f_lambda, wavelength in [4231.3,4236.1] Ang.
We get 6.37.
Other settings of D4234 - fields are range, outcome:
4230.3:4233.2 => 5.93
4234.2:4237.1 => 6.07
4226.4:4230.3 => 6.22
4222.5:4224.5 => 6.43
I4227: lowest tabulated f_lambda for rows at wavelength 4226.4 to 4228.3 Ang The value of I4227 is 6.304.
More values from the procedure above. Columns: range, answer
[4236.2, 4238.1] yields 5.748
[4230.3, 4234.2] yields 5.181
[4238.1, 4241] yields 6.53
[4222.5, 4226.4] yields 6.093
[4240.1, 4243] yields 6.047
